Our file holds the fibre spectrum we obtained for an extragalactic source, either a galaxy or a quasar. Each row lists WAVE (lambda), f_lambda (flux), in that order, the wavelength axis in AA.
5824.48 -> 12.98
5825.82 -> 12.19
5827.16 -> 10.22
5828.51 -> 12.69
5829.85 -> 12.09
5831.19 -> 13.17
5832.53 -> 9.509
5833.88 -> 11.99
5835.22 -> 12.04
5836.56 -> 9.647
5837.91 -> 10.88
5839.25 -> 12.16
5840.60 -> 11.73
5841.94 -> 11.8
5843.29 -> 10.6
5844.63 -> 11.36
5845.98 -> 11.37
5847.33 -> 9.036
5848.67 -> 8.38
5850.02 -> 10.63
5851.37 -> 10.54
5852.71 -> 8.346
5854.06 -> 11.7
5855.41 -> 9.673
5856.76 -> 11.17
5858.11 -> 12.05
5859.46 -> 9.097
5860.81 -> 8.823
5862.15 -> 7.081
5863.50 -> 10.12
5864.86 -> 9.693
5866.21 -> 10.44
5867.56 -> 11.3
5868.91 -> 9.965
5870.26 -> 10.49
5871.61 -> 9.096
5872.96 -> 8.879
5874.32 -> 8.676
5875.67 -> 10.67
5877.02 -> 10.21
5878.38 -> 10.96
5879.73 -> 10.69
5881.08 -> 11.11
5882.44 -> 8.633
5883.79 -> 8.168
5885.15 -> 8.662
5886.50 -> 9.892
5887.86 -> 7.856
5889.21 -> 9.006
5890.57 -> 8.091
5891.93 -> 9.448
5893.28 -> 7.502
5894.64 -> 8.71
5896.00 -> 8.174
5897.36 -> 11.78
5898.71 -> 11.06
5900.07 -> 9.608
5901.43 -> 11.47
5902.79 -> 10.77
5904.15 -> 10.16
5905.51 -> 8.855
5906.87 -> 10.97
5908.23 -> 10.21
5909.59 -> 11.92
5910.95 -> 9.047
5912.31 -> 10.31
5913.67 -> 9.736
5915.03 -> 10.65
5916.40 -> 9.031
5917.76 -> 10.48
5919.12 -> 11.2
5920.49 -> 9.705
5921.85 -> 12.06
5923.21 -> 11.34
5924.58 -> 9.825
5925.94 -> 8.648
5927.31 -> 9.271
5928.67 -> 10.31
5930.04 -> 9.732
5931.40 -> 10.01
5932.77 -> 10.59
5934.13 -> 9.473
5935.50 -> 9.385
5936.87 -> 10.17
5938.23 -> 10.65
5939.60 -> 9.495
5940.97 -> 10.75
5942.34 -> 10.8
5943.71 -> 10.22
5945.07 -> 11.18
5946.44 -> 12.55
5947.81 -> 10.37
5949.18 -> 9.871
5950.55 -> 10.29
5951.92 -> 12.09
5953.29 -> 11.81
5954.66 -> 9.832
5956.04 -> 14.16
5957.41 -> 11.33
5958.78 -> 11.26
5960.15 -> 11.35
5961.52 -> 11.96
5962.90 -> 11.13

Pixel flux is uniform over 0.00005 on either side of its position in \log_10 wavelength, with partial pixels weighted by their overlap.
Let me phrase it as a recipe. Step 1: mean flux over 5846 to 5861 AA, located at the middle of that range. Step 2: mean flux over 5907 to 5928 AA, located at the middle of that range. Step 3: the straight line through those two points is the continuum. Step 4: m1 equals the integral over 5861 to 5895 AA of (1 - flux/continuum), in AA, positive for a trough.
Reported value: 2.39 AA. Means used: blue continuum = 10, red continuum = 10.2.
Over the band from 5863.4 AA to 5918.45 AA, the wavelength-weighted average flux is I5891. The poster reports 9.81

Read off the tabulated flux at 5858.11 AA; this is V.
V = 12.05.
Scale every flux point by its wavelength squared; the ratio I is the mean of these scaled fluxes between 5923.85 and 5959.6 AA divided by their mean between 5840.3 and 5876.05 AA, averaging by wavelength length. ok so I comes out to 1.08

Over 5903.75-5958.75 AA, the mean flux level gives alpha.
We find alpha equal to 10.5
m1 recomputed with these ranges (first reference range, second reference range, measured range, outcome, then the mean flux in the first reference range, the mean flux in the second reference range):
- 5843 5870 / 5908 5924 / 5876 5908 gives 2.02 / 10.1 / 10.5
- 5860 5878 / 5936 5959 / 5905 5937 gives 1.21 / 9.67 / 11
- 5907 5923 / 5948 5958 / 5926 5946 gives 1.44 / 10.4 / 11.3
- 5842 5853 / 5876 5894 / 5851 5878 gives -0.36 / 10.2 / 9.27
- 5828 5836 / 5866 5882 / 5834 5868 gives 2.17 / 11.9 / 10.2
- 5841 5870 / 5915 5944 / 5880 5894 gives 1.76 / 10.2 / 10.2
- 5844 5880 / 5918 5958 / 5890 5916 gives 1.02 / 10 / 10.6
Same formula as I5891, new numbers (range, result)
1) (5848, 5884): 9.9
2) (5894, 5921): 10.2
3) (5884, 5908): 9.52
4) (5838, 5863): 10.3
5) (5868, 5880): 9.96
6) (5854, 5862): 10.1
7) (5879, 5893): 9.12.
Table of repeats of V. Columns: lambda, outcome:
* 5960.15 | 11.35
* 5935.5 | 9.385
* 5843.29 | 10.6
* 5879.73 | 10.69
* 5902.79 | 10.77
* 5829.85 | 12.09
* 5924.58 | 9.825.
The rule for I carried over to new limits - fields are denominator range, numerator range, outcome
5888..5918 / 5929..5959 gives 1.11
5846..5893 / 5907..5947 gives 1.09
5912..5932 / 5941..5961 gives 1.12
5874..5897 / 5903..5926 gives 1.12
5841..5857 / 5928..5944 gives 1.00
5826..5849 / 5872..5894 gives 0.84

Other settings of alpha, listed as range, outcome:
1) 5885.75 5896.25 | 8.6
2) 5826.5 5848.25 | 11.2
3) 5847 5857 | 9.91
